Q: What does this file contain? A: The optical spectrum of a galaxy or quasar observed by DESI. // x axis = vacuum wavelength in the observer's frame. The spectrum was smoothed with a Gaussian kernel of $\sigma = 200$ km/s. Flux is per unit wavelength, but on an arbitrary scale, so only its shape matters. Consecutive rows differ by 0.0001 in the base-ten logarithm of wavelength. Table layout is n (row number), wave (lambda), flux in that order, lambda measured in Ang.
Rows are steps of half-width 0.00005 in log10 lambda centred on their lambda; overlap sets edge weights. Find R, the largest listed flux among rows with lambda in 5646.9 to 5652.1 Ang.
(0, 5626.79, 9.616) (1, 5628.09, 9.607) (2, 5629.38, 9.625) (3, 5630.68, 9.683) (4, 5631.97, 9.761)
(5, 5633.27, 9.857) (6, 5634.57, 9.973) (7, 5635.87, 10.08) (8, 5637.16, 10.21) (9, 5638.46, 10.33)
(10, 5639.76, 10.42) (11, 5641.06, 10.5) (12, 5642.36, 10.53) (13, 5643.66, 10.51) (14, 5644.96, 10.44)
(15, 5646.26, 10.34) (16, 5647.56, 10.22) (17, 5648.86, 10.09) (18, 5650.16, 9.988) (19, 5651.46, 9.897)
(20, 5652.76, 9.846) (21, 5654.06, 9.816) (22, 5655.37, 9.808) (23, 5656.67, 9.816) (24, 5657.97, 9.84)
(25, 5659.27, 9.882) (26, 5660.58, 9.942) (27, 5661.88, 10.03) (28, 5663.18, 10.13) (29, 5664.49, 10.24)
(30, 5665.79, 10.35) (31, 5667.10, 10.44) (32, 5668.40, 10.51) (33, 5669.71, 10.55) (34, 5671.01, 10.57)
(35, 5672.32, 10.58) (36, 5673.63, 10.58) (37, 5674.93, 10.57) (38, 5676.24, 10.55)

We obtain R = 10.22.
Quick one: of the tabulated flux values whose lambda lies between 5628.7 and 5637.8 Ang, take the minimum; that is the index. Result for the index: 9.625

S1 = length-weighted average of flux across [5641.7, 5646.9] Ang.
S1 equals 10.5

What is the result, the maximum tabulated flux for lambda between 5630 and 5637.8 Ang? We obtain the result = 10.21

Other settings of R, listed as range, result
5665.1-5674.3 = 10.58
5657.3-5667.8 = 10.44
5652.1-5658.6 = 9.846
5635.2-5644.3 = 10.53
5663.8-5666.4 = 10.35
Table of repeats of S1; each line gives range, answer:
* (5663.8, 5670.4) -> 10.4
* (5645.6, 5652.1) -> 10.1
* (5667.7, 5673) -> 10.5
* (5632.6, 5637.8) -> 10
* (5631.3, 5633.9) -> 9.82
